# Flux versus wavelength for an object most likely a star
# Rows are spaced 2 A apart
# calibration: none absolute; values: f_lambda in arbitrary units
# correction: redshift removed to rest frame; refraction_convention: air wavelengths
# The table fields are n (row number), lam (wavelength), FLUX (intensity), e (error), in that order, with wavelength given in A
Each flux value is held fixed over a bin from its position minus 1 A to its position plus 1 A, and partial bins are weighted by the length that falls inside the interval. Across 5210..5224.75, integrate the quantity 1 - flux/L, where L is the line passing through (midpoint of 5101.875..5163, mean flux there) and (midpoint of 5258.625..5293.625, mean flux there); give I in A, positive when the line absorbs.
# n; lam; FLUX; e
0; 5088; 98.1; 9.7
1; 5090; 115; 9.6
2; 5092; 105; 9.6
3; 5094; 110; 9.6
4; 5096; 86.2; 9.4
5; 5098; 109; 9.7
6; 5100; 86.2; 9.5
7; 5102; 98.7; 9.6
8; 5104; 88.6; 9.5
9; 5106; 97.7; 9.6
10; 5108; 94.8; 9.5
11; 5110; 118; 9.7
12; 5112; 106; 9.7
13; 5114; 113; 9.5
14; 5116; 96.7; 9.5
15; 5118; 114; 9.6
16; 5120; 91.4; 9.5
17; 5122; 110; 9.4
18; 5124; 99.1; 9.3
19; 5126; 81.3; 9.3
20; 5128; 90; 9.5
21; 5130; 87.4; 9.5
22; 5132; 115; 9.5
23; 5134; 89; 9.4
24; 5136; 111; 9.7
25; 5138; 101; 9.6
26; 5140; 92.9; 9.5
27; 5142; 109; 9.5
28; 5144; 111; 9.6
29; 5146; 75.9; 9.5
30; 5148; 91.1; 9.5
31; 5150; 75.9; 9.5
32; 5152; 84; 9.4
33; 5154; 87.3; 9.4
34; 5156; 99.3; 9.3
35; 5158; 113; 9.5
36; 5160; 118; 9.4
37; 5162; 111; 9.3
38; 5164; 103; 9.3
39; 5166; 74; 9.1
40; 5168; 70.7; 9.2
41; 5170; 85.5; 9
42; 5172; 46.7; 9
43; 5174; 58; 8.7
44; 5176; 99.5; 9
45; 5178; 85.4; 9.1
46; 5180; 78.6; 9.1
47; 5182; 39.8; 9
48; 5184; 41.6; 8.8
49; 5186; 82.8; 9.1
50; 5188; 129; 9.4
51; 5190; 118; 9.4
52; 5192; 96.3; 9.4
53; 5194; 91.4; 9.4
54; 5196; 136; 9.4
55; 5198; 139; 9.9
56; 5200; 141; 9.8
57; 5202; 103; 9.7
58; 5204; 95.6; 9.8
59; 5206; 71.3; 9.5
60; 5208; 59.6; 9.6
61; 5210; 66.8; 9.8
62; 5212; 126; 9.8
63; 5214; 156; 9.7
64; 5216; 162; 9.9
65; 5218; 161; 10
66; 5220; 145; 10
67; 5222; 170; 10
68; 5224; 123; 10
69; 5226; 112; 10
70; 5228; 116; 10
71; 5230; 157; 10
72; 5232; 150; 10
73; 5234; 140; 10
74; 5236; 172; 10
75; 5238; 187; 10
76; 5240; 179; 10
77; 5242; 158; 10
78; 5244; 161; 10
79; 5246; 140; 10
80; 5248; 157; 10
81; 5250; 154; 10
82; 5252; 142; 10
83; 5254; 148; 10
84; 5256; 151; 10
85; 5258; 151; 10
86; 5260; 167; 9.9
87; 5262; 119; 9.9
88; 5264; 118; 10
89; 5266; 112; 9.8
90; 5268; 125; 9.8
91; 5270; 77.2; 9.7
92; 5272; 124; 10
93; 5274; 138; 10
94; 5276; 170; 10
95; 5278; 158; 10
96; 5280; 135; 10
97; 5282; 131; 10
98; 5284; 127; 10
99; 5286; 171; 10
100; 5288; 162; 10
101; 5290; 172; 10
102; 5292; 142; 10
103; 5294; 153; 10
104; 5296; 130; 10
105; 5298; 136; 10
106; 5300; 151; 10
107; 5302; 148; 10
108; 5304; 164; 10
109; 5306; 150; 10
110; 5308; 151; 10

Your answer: -2.6 A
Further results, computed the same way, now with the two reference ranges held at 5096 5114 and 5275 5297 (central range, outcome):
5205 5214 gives 2.8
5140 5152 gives 2.1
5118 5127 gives 0.6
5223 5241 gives -1.7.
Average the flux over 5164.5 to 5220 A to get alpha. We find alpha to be 97.8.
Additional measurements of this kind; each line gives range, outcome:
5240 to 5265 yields 148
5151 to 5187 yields 82.1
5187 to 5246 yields 132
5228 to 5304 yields 146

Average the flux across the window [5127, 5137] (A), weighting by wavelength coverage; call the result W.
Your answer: 98.5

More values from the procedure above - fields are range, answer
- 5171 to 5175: 52.4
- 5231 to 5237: 154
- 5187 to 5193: 114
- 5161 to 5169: 89.7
